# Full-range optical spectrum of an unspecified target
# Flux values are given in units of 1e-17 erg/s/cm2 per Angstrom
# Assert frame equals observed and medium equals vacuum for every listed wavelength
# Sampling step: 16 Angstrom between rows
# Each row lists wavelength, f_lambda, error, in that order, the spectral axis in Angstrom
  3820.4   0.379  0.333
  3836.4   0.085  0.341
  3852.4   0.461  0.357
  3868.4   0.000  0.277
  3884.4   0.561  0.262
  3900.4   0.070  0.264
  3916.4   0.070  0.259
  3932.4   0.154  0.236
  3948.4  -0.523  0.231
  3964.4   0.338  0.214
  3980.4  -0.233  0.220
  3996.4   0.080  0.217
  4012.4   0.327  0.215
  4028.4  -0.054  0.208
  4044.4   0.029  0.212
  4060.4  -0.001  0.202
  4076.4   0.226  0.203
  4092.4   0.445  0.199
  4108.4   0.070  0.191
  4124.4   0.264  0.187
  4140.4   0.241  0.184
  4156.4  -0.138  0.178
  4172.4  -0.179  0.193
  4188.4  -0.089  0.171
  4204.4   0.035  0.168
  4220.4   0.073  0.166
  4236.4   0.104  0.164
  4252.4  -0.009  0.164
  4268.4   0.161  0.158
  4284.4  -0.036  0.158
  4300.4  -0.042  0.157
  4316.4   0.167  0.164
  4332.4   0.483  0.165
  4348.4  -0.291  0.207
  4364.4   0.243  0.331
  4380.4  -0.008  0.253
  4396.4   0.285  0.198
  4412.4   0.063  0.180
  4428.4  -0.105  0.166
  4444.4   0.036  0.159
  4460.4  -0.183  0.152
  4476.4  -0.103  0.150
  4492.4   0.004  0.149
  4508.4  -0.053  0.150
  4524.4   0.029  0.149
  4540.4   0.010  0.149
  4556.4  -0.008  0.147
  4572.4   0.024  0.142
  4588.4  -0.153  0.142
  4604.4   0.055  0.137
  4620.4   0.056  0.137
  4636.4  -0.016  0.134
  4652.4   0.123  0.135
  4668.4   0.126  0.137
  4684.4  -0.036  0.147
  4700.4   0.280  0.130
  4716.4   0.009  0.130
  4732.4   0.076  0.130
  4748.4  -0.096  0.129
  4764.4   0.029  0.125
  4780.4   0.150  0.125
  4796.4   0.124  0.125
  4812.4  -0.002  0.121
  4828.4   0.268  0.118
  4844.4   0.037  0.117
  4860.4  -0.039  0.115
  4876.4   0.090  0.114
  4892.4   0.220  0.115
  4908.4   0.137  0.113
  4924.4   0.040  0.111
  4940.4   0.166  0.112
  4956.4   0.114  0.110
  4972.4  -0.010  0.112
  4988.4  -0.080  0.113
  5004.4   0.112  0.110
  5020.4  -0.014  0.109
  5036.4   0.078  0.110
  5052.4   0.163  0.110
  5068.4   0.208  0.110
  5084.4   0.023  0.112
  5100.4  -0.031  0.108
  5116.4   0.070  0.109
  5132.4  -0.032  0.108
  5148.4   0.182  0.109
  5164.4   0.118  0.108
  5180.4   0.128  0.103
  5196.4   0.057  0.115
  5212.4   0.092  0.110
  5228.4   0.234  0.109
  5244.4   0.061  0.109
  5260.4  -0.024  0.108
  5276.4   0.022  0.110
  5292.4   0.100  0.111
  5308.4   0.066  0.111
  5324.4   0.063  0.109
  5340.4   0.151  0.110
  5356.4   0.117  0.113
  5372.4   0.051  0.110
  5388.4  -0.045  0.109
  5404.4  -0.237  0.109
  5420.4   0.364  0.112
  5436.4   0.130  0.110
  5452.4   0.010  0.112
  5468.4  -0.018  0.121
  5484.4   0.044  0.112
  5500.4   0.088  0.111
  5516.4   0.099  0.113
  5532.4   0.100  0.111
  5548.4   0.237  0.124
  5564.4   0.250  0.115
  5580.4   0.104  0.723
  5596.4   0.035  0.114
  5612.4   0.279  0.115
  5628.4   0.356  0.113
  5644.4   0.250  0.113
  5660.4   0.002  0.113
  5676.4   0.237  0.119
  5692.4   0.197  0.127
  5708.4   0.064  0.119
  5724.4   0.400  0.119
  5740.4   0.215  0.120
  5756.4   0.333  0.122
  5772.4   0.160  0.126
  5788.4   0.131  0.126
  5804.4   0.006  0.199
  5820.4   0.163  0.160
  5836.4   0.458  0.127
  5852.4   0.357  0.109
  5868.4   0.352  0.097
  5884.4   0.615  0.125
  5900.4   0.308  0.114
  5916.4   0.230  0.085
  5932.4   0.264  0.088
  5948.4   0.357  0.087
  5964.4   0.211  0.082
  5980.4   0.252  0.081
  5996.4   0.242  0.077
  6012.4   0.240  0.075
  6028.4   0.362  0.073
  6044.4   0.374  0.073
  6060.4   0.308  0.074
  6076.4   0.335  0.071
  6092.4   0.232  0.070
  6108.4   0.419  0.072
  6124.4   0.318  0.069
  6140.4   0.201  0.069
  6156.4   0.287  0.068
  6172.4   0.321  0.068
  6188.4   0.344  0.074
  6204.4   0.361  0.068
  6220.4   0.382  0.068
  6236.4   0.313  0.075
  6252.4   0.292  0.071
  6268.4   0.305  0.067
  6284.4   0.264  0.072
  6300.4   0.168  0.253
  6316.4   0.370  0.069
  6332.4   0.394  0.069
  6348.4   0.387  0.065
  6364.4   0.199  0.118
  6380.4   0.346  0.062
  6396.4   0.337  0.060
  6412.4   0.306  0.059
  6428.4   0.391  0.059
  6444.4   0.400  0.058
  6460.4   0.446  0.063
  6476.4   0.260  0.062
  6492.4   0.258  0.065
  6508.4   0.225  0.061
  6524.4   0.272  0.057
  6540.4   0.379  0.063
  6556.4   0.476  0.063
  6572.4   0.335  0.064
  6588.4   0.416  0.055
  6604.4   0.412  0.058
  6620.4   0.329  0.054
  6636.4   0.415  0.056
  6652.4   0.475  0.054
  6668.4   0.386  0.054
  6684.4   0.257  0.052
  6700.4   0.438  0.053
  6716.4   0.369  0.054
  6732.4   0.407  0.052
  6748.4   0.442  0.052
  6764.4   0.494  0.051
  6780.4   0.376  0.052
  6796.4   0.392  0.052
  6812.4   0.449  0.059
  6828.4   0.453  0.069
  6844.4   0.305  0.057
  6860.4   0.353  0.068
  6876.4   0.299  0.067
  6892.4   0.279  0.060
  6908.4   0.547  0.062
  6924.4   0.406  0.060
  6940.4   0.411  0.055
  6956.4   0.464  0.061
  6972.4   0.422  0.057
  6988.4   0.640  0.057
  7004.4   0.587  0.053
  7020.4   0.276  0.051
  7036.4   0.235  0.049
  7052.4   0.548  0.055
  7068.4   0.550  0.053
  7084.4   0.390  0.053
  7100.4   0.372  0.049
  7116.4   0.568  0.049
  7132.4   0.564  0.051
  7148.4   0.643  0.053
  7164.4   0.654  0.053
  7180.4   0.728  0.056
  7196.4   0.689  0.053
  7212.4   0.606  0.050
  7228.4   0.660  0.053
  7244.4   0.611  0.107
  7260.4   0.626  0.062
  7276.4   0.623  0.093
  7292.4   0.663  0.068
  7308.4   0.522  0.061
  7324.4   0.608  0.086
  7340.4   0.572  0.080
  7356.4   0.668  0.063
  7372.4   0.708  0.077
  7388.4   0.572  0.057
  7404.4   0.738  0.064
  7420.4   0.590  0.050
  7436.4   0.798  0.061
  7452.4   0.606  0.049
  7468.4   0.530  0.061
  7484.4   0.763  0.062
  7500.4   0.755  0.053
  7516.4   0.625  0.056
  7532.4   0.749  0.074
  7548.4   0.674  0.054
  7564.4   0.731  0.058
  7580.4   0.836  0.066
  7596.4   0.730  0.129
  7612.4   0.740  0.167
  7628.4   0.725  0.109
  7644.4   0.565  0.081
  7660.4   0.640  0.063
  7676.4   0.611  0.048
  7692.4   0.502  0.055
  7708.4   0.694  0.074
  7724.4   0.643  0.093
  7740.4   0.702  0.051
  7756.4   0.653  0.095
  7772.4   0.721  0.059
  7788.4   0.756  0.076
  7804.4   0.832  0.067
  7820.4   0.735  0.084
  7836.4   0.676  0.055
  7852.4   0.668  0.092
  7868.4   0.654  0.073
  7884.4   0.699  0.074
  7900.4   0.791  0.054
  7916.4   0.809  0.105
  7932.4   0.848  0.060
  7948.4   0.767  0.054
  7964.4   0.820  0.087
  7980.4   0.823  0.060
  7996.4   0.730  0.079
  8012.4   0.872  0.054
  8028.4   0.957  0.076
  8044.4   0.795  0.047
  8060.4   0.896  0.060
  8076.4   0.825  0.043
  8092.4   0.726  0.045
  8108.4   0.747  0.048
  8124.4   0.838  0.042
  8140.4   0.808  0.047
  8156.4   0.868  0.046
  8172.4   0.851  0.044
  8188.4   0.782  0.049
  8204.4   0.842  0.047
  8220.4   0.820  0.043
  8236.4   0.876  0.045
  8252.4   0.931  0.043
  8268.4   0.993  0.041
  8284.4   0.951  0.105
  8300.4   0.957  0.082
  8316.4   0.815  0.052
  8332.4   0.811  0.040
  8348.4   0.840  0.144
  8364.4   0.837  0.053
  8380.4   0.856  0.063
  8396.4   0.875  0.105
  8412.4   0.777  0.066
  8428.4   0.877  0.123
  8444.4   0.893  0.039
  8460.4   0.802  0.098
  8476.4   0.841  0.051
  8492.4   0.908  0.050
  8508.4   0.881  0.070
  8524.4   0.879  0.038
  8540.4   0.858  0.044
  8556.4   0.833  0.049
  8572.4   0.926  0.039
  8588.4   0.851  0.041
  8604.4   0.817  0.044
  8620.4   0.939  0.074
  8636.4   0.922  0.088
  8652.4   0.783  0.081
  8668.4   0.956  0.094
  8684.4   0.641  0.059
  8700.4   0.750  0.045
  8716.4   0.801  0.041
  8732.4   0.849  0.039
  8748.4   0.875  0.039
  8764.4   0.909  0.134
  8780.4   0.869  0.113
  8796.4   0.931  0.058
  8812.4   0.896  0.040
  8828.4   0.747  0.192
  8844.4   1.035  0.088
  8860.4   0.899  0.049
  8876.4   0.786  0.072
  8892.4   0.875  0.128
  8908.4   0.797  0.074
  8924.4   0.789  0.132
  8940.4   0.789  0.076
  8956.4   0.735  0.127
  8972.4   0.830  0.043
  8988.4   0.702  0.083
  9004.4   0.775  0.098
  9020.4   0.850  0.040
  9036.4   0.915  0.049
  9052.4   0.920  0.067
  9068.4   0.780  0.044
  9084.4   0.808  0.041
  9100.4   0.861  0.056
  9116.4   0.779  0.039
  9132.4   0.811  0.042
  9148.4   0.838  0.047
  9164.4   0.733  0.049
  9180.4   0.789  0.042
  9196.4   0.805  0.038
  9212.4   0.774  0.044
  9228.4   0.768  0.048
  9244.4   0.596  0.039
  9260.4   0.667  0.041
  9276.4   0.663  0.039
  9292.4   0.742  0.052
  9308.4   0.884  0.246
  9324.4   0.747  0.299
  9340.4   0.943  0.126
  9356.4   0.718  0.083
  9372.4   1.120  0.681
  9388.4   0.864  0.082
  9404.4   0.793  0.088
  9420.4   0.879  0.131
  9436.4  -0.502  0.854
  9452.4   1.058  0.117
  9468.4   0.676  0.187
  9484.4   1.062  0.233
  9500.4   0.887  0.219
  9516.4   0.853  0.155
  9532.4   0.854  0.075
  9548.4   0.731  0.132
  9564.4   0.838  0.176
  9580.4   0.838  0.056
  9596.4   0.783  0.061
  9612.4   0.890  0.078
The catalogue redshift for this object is 0.79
